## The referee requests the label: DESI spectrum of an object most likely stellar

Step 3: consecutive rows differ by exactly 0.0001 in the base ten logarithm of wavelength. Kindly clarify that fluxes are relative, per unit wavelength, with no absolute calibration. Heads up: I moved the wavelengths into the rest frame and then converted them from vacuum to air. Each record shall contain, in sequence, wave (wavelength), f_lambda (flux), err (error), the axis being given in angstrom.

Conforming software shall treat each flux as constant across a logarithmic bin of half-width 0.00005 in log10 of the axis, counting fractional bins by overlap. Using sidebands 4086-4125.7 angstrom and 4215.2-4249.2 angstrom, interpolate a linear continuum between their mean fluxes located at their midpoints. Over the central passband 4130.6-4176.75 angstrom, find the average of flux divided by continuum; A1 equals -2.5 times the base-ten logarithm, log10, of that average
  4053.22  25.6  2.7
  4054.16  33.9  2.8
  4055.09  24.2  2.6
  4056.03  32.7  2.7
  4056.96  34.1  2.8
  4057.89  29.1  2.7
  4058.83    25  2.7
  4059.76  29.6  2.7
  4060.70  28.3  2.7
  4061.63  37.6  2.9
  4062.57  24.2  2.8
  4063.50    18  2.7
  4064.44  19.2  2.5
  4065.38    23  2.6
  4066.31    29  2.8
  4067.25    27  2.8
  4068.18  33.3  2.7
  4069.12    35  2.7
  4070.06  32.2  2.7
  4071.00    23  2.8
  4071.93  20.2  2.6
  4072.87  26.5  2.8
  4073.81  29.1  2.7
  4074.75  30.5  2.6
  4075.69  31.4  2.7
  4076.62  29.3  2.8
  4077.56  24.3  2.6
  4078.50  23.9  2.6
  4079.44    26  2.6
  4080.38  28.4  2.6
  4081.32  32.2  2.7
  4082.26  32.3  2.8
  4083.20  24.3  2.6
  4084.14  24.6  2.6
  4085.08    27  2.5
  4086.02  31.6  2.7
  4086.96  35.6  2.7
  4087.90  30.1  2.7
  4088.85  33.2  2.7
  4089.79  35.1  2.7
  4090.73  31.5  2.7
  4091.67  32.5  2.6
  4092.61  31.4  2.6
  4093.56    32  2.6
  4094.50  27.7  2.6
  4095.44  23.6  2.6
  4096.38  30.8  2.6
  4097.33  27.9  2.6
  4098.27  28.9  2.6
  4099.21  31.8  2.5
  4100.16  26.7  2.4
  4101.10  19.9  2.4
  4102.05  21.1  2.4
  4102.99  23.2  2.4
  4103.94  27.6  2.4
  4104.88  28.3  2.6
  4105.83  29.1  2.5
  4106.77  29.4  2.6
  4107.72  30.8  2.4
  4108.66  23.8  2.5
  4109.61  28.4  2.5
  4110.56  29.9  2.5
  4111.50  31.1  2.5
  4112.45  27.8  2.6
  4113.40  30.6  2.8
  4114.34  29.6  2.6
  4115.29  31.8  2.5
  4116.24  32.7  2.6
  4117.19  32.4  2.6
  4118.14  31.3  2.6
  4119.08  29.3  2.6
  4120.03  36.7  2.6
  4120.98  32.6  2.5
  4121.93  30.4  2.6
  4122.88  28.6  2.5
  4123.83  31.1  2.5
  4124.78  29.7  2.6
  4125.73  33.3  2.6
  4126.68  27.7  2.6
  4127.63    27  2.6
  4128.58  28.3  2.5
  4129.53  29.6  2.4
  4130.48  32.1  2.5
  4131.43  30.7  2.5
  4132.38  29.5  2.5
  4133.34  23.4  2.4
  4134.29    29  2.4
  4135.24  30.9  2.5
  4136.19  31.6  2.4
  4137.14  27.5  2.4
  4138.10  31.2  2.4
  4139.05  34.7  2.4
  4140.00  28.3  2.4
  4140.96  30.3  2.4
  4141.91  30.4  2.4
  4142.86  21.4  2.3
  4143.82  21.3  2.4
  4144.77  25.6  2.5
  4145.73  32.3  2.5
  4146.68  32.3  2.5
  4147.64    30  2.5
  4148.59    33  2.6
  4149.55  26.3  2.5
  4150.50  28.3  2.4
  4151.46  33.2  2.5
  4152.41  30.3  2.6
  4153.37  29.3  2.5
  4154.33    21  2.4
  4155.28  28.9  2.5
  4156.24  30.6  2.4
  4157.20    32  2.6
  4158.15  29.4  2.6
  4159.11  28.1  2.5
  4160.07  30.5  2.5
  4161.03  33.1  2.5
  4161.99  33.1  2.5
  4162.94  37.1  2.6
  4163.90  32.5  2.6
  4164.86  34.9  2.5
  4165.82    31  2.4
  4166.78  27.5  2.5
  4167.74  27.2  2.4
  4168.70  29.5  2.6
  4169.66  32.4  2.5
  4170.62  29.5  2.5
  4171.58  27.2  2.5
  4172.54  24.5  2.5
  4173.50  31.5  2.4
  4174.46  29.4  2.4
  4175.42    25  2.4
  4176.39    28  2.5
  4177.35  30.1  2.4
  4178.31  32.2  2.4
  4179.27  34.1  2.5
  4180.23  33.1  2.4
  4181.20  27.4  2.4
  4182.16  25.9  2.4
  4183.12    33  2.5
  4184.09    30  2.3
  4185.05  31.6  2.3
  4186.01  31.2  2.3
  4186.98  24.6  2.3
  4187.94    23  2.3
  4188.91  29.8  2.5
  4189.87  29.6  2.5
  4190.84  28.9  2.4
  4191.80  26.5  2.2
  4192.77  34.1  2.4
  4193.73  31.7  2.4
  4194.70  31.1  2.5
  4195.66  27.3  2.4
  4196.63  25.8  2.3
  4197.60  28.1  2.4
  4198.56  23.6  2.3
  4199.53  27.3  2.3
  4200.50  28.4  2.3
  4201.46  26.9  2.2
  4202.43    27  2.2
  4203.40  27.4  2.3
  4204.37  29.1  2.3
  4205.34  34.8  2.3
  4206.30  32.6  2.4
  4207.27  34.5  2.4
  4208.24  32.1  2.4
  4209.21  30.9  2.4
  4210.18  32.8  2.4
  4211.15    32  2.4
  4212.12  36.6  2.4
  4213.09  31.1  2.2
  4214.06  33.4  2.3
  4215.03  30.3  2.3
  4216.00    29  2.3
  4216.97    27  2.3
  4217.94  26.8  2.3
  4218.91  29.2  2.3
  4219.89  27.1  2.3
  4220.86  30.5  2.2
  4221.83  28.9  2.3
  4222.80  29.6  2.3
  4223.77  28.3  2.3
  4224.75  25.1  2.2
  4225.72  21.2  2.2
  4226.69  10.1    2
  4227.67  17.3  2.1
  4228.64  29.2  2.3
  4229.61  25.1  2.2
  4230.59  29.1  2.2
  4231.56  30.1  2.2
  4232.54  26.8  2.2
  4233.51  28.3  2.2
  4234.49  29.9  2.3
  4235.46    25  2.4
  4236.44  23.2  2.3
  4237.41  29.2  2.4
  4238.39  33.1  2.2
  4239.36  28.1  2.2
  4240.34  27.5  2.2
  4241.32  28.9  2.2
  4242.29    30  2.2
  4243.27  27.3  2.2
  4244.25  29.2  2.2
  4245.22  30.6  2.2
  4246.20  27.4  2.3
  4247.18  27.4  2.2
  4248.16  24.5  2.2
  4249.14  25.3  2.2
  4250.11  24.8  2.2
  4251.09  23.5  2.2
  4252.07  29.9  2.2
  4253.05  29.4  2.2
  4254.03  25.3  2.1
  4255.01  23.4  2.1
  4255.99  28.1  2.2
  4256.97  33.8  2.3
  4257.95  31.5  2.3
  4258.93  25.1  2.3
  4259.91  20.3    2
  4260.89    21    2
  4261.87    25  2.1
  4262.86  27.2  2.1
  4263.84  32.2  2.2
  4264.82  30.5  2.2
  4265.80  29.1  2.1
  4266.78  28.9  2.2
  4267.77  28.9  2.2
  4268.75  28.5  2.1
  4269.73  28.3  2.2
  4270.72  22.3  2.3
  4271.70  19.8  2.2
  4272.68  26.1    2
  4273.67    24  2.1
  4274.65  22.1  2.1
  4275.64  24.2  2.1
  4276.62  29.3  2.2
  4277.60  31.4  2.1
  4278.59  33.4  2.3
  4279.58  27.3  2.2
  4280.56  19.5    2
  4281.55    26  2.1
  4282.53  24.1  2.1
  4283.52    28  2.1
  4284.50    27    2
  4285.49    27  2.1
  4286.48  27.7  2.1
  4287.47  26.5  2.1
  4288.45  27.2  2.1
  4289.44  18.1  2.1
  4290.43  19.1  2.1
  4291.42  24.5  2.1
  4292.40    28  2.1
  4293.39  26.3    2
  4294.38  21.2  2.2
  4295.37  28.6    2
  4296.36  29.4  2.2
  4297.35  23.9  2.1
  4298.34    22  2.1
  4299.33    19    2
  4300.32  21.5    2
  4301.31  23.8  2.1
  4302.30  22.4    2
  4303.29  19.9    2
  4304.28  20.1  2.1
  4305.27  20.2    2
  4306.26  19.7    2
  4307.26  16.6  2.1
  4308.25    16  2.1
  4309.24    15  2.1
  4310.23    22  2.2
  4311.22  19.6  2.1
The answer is -0.03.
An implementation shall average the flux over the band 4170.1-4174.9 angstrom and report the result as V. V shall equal 28.5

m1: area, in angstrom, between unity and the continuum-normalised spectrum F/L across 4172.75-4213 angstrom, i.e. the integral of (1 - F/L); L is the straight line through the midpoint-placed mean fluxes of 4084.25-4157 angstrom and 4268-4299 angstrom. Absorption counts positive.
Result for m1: -3.0 angstrom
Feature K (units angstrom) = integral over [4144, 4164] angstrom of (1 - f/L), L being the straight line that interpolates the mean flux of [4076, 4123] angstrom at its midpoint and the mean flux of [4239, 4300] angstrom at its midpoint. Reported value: -1.3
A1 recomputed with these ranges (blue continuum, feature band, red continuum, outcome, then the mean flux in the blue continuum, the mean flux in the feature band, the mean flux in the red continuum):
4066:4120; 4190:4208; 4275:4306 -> -0.10 mag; 29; 29.2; 24.7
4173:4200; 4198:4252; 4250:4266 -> 0.00 mag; 29.1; 28.1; 27.1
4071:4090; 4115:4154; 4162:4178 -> -0.02 mag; 28.6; 29.8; 30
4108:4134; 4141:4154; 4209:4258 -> 0.03 mag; 30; 28.7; 27.8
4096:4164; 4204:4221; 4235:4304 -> -0.14 mag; 29.4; 31.1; 26.1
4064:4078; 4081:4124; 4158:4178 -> -0.04 mag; 27.6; 29.5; 30.1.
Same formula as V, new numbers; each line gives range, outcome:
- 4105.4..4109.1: 28.4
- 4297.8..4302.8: 21.8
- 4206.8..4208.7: 33.3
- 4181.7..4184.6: 29.7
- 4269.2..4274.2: 24.1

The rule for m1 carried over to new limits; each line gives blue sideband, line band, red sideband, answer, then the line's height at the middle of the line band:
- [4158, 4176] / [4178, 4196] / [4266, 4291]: -0.2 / 29.4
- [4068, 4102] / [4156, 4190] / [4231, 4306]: -3.0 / 27.5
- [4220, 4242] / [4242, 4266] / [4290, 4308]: -1.9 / 25.2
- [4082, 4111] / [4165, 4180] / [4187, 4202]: -0.7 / 28.2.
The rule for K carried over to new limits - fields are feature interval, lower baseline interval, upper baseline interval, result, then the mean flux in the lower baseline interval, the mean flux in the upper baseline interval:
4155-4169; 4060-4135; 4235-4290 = -1.51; 28.8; 26.8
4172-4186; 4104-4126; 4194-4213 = 0.14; 30.3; 30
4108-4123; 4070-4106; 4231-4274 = -1.27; 28.3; 27.3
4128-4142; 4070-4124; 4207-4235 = -0.50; 29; 28.3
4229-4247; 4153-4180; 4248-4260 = -0.57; 30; 26.8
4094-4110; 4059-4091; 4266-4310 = 0.48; 28.4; 24.2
